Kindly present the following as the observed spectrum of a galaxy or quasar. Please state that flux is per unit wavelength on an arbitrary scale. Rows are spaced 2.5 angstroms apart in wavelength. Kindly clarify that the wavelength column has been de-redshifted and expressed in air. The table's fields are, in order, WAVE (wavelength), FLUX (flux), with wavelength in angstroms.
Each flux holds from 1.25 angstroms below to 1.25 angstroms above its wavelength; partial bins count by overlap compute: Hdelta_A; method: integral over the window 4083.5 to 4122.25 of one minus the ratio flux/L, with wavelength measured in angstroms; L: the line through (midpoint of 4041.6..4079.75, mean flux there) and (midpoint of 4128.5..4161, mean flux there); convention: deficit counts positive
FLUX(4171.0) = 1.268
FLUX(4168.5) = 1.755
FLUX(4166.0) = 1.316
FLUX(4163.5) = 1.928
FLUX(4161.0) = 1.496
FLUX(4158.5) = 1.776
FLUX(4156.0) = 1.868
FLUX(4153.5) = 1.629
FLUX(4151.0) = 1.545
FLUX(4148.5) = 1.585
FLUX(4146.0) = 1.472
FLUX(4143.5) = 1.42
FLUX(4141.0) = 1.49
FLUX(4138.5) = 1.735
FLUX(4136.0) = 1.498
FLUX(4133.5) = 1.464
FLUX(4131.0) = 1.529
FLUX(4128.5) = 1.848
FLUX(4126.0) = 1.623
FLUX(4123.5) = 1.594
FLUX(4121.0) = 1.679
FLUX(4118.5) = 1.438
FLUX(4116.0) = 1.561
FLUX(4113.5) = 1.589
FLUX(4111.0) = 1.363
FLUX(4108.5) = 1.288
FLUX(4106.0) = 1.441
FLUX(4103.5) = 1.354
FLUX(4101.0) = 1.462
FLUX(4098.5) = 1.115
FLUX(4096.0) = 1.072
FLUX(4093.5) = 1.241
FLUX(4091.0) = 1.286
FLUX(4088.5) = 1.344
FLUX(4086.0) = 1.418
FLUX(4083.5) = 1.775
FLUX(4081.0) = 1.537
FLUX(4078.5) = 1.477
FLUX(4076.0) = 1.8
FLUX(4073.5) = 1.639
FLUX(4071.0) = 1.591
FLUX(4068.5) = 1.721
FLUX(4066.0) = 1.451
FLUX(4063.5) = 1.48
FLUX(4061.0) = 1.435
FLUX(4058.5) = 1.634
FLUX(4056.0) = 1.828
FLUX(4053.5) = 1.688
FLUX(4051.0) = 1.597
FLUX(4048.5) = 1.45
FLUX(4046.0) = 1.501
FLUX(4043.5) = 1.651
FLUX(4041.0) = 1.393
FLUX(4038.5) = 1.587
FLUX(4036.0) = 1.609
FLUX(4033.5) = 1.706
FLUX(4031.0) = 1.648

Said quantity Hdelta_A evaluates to 4.92 angstroms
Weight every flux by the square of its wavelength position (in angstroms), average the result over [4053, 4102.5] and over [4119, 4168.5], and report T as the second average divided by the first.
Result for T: 1.1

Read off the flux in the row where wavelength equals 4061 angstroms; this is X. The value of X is 1.435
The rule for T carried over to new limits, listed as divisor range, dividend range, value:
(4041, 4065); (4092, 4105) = 0.81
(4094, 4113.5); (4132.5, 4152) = 1.18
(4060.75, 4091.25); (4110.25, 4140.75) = 1.05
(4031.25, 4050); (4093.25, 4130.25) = 0.96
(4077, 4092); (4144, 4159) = 1.14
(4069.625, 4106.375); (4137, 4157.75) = 1.14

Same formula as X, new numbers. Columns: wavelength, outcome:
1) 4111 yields 1.363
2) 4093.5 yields 1.241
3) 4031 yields 1.648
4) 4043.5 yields 1.651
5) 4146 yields 1.472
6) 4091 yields 1.286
